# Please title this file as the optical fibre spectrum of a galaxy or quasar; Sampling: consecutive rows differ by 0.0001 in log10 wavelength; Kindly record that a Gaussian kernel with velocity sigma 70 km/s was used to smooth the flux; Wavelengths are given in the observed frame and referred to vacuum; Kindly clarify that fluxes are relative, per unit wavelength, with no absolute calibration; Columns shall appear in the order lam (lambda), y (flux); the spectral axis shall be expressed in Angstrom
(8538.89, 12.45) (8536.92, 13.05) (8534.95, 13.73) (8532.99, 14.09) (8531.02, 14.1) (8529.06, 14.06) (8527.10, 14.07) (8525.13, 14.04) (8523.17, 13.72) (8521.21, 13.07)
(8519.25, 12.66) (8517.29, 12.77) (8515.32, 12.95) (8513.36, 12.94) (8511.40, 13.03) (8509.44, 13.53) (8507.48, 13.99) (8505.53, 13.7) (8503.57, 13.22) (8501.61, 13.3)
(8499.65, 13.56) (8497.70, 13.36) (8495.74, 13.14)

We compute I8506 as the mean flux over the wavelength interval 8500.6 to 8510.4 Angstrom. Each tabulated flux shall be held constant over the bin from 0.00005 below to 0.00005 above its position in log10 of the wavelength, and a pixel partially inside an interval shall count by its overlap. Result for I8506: 13.5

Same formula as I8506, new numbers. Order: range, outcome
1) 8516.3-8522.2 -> 12.8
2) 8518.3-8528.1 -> 13.5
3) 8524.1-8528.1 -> 14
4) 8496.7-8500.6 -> 13.5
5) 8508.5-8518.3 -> 13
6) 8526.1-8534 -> 14.1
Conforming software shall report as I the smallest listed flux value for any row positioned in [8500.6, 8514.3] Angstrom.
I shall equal 12.94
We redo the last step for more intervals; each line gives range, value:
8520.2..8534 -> 13.07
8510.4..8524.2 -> 12.66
